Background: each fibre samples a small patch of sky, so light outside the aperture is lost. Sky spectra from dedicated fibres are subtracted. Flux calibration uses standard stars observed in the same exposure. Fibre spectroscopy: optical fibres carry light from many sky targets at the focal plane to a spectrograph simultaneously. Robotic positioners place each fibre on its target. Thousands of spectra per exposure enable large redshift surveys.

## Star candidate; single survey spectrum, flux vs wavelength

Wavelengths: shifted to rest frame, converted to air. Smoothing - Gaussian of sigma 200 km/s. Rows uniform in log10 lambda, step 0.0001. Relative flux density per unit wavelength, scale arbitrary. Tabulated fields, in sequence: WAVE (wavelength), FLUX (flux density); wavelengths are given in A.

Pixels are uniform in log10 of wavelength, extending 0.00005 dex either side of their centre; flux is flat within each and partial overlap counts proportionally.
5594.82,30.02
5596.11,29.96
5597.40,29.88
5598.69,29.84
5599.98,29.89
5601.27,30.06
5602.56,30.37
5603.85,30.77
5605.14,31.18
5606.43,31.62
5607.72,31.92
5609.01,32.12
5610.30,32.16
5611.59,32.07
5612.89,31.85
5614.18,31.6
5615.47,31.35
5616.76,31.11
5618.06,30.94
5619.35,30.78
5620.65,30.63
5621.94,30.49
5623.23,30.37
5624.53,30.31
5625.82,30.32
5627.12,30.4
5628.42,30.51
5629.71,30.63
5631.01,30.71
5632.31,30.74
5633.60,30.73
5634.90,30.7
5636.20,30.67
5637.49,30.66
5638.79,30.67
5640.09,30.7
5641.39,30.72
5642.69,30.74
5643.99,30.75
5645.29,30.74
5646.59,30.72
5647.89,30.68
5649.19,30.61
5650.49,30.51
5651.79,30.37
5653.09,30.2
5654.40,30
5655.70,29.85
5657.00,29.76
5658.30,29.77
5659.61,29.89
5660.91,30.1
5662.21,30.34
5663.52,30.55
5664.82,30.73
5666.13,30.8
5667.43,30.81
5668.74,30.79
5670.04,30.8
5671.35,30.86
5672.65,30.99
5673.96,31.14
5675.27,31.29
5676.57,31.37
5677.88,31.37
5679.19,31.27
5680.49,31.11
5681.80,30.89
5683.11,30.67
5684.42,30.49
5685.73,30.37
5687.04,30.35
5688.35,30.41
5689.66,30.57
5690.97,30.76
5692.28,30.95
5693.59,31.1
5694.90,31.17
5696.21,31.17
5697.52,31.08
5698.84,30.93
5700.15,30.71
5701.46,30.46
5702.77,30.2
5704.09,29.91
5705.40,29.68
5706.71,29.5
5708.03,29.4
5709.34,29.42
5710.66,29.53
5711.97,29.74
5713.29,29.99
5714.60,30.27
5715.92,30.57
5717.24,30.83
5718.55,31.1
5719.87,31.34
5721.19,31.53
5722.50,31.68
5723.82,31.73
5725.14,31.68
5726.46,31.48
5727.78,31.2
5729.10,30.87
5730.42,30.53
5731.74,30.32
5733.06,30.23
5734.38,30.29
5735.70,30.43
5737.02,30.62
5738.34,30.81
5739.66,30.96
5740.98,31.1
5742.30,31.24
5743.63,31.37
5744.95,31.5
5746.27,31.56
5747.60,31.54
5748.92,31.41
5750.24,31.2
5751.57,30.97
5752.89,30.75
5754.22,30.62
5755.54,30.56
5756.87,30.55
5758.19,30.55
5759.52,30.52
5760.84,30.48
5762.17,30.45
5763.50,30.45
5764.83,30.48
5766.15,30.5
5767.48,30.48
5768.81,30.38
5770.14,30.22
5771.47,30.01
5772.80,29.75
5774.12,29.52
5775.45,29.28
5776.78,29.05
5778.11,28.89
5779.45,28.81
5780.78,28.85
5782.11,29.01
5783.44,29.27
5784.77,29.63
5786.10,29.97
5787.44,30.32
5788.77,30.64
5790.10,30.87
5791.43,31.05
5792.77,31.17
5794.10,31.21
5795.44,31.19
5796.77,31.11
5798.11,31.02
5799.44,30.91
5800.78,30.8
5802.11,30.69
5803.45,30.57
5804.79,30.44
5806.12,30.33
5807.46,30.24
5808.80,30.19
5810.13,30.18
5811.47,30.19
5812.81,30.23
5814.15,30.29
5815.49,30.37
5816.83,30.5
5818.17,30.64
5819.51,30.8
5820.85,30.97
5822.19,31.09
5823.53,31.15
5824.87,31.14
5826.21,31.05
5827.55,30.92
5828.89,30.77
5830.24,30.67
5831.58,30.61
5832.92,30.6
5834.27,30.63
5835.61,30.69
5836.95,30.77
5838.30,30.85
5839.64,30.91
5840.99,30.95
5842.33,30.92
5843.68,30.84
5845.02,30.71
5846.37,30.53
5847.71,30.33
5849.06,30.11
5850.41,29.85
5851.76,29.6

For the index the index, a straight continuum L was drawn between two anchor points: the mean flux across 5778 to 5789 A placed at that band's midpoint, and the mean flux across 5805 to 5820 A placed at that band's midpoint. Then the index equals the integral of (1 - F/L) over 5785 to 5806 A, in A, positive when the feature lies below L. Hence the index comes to -0.7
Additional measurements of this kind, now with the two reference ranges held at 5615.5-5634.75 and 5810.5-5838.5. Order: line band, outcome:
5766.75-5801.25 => 0.62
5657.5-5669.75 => 0.09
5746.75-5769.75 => -0.02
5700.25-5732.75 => 0.13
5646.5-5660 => 0.20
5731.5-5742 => 0.01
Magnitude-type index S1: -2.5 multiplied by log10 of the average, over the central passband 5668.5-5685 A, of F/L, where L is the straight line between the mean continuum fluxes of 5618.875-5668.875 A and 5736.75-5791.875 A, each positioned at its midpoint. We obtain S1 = -0.02 mag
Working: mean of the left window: 30.5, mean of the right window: 30.4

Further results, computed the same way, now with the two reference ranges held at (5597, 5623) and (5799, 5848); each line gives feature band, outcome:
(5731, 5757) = -0.004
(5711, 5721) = 0.010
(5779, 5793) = 0.028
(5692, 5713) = 0.021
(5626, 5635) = 0.014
